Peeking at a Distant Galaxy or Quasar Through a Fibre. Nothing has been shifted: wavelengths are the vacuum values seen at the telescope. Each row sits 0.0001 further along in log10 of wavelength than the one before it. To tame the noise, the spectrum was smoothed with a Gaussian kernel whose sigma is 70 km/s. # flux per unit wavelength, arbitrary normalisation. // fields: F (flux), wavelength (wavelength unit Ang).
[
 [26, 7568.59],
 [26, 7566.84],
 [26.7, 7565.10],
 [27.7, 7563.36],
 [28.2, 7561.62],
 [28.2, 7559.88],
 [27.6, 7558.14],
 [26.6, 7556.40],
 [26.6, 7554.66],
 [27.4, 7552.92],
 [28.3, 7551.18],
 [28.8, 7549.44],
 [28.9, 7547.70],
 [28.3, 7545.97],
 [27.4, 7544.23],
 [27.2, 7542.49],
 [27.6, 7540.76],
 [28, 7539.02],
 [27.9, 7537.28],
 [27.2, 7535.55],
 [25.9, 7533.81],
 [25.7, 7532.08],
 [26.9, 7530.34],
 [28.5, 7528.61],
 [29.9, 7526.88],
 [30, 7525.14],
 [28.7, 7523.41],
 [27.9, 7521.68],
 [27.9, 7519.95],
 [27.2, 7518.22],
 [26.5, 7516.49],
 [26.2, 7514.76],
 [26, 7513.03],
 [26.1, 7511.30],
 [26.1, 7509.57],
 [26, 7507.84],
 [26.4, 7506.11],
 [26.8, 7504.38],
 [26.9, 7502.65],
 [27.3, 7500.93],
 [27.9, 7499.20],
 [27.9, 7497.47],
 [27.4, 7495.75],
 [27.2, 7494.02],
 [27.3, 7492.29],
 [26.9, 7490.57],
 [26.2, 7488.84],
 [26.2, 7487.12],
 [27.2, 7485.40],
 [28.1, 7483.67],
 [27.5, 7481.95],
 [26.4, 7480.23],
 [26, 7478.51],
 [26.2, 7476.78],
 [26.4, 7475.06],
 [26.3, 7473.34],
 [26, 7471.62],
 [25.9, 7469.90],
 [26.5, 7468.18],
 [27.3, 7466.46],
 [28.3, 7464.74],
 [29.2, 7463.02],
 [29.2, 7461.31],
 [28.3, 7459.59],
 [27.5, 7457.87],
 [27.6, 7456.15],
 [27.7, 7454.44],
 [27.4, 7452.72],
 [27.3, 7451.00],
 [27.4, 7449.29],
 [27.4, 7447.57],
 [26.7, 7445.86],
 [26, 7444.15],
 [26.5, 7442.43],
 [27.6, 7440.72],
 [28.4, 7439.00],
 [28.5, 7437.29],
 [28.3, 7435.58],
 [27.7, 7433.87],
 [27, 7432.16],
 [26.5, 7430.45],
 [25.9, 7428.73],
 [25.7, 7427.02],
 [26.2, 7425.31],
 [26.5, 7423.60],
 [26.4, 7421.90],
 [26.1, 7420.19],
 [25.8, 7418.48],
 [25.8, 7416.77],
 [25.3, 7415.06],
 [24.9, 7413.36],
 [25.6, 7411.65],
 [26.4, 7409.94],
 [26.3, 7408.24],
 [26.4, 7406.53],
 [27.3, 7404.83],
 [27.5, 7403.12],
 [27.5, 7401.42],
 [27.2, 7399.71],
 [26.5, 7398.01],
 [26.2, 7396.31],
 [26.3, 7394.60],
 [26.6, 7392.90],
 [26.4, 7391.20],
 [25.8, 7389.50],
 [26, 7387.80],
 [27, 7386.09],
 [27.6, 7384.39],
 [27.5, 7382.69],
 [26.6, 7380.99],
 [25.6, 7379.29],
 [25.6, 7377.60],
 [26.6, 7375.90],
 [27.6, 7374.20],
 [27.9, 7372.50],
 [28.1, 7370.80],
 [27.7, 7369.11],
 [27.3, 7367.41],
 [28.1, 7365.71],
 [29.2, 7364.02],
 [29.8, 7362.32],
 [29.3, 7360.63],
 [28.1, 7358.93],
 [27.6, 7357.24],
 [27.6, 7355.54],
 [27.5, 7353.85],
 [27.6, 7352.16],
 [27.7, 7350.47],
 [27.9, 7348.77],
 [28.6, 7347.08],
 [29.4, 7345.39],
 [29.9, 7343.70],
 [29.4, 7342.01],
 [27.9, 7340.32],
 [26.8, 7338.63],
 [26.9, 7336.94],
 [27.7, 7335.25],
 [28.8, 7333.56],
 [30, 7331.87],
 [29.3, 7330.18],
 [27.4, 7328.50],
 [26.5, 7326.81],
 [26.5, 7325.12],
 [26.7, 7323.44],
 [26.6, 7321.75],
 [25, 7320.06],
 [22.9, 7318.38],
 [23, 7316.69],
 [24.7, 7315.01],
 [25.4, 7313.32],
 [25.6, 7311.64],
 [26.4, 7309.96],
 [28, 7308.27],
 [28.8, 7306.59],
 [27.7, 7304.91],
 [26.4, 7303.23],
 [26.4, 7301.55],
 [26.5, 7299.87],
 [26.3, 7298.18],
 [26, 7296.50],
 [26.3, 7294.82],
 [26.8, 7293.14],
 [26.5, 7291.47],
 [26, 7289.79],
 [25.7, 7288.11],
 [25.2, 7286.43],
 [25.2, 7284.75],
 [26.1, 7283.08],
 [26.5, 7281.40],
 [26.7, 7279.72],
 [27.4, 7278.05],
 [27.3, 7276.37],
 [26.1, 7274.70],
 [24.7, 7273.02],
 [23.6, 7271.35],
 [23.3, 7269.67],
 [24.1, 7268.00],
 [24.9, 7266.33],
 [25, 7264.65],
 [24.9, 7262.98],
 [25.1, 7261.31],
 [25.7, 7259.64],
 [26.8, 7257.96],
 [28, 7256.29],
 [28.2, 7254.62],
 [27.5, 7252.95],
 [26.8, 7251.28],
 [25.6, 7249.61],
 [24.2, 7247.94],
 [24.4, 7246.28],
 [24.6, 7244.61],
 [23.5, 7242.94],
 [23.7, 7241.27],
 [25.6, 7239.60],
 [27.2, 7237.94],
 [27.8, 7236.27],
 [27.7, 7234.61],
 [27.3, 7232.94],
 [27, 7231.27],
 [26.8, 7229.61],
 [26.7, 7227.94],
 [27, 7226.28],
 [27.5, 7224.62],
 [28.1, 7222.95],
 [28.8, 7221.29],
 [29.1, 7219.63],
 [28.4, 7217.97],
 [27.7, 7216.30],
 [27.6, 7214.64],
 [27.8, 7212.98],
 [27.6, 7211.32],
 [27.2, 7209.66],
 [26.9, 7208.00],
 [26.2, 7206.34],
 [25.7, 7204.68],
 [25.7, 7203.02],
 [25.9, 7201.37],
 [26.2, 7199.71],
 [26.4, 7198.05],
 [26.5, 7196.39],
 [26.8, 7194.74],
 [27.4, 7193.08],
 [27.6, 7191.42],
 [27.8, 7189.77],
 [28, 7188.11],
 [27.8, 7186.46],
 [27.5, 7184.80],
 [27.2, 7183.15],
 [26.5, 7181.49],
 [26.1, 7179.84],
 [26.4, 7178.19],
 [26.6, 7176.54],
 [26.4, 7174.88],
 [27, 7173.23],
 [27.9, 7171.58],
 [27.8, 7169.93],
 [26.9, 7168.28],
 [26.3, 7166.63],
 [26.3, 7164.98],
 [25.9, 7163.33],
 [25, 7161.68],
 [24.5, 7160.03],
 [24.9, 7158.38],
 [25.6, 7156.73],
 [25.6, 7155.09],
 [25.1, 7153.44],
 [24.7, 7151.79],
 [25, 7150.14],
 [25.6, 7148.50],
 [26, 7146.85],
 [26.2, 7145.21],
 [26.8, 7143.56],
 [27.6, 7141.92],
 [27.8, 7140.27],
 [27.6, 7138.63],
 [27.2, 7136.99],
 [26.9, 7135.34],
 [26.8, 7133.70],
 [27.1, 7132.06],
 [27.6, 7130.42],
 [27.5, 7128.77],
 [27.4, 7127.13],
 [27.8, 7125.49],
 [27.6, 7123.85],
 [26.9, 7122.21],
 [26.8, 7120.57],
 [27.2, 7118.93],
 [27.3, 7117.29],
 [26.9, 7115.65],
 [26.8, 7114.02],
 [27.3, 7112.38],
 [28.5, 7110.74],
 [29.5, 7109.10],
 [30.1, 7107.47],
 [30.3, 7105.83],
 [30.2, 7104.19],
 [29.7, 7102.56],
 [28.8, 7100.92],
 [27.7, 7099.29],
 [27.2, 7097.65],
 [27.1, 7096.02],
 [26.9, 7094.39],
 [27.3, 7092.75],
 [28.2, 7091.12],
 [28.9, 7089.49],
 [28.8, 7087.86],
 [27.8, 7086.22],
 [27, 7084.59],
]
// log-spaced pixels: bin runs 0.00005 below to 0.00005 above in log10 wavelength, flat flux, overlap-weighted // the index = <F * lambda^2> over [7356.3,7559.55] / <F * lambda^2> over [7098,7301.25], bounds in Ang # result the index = 1.1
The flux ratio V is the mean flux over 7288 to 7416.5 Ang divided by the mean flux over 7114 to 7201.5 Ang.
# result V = 1.01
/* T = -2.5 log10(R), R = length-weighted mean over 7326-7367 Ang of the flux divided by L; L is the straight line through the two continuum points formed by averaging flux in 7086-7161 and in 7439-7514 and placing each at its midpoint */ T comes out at -0.05 mag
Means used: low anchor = 27.3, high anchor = 27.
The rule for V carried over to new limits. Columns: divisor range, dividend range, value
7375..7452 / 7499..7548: 1.03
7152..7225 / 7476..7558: 1.02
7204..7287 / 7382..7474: 1.02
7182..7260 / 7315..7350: 1.02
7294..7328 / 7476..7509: 1.03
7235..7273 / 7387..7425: 1.03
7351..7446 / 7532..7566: 1.02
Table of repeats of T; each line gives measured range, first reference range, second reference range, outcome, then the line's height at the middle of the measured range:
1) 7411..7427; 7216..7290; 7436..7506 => 0.05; 27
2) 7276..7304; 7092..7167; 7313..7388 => 0.04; 27.3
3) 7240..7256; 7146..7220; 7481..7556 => 0.05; 26.7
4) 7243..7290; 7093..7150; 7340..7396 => 0.08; 27.6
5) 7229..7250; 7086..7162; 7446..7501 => 0.06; 27.2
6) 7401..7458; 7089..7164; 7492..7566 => 0.02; 27.4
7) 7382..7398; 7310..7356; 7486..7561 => 0.03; 27.2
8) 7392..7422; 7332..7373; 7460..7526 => 0.06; 27.8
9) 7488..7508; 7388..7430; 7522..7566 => 0.01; 27.3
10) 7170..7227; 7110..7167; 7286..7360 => -0.02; 26.7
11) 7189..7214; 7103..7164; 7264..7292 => -0.02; 26.3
